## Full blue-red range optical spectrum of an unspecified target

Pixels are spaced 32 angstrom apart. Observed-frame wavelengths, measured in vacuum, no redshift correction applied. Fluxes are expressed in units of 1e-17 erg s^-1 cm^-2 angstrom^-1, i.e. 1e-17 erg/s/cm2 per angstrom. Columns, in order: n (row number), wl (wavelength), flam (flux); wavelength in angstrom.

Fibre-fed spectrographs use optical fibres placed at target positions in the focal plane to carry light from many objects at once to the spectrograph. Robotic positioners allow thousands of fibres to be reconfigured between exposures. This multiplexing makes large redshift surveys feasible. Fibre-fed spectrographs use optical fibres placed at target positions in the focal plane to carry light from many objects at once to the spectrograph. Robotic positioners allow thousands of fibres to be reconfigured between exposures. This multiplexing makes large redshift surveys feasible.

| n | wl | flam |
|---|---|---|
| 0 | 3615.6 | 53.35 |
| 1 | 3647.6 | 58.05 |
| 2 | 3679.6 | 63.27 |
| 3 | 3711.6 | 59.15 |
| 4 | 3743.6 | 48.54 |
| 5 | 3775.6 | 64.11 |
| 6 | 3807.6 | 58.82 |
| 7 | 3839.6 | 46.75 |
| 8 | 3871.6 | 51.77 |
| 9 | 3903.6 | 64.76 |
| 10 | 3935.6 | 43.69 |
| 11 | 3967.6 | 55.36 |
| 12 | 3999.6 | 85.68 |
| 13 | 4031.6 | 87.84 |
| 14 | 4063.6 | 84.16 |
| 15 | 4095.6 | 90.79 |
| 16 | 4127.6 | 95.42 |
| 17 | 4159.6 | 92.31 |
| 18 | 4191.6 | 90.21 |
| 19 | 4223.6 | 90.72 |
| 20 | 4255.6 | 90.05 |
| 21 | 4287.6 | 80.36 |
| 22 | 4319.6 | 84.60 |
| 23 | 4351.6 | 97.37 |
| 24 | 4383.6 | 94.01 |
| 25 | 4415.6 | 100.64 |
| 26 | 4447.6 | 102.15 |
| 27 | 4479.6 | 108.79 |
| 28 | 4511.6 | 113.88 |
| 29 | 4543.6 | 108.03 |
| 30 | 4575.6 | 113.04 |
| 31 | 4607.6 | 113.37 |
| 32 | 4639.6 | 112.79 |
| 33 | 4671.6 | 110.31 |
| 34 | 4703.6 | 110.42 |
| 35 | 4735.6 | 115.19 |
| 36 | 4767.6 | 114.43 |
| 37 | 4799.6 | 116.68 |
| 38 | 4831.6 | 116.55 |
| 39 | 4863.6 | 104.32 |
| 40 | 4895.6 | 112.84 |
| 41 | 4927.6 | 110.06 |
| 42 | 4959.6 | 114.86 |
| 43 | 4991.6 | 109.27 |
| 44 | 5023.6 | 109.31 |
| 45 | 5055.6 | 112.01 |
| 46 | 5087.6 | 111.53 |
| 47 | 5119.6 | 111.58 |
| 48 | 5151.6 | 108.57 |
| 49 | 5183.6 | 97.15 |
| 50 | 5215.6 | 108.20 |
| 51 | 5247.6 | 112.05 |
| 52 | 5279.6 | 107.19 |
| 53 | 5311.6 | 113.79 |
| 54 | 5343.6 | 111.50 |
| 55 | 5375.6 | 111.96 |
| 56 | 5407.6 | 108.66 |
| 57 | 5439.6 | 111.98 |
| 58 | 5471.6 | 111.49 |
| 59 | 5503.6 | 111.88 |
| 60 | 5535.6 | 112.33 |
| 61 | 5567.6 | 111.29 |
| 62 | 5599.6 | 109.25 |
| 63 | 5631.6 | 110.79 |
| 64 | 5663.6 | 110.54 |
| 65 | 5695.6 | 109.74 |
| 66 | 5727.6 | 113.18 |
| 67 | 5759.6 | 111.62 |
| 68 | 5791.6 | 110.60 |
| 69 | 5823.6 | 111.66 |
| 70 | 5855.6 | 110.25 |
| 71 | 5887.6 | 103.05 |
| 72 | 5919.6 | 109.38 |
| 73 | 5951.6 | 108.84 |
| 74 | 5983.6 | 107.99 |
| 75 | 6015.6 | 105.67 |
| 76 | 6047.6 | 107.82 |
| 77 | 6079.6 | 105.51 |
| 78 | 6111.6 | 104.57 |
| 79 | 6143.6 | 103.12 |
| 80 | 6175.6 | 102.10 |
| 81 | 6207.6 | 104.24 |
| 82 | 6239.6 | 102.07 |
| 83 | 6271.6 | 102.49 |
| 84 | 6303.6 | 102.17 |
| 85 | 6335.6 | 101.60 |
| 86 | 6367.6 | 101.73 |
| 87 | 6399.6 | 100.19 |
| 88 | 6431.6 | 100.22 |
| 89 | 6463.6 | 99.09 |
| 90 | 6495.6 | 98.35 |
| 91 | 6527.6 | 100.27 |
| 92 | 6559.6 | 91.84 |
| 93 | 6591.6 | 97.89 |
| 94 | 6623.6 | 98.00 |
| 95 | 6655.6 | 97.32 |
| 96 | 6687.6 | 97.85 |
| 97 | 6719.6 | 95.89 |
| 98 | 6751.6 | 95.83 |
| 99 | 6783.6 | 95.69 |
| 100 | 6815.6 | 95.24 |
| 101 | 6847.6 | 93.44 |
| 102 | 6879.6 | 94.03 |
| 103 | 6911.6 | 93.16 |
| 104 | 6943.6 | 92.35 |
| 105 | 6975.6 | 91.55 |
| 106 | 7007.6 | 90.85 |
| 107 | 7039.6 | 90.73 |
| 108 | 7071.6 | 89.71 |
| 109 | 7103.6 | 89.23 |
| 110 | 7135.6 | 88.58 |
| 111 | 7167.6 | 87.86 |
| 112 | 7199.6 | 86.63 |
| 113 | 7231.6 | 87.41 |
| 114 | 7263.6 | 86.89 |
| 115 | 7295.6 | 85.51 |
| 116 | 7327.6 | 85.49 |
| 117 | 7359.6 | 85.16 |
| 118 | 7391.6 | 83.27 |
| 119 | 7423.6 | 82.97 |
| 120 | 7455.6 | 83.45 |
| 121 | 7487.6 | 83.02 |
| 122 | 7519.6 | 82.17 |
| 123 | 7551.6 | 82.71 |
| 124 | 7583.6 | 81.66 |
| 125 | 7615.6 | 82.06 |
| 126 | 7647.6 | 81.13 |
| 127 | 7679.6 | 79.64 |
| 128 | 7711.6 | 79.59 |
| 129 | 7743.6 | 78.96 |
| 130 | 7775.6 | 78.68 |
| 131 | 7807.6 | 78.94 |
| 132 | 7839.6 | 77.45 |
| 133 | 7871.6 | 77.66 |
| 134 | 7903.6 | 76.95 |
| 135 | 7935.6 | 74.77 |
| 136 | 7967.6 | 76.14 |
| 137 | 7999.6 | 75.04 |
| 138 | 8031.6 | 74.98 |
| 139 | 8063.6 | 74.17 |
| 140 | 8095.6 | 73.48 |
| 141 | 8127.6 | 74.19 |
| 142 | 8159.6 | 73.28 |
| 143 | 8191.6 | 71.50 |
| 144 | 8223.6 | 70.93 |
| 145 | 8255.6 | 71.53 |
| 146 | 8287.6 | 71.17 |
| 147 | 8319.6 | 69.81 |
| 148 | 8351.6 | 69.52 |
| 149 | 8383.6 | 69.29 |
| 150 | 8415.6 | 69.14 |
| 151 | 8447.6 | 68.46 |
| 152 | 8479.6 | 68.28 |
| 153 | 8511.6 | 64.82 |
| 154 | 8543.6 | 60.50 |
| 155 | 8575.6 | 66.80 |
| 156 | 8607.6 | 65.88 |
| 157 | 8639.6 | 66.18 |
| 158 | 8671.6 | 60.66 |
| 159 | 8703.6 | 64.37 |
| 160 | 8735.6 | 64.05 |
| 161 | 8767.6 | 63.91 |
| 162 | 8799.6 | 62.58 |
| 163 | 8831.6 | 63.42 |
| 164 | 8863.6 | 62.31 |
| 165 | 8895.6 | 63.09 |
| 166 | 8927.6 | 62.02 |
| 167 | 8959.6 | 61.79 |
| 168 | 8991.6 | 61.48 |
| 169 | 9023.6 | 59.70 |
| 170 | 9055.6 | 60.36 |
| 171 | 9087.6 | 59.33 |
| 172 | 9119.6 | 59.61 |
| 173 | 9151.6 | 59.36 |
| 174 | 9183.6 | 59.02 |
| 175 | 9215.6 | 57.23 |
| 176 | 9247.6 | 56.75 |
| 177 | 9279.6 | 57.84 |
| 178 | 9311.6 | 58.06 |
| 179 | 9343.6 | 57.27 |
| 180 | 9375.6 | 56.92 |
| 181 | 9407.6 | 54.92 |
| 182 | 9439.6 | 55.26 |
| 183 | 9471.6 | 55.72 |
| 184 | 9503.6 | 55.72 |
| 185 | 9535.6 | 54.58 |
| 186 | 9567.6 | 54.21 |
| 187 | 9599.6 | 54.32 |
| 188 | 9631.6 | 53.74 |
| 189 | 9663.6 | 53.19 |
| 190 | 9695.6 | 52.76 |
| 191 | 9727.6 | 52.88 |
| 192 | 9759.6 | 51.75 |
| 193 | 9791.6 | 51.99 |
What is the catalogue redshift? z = 0.00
